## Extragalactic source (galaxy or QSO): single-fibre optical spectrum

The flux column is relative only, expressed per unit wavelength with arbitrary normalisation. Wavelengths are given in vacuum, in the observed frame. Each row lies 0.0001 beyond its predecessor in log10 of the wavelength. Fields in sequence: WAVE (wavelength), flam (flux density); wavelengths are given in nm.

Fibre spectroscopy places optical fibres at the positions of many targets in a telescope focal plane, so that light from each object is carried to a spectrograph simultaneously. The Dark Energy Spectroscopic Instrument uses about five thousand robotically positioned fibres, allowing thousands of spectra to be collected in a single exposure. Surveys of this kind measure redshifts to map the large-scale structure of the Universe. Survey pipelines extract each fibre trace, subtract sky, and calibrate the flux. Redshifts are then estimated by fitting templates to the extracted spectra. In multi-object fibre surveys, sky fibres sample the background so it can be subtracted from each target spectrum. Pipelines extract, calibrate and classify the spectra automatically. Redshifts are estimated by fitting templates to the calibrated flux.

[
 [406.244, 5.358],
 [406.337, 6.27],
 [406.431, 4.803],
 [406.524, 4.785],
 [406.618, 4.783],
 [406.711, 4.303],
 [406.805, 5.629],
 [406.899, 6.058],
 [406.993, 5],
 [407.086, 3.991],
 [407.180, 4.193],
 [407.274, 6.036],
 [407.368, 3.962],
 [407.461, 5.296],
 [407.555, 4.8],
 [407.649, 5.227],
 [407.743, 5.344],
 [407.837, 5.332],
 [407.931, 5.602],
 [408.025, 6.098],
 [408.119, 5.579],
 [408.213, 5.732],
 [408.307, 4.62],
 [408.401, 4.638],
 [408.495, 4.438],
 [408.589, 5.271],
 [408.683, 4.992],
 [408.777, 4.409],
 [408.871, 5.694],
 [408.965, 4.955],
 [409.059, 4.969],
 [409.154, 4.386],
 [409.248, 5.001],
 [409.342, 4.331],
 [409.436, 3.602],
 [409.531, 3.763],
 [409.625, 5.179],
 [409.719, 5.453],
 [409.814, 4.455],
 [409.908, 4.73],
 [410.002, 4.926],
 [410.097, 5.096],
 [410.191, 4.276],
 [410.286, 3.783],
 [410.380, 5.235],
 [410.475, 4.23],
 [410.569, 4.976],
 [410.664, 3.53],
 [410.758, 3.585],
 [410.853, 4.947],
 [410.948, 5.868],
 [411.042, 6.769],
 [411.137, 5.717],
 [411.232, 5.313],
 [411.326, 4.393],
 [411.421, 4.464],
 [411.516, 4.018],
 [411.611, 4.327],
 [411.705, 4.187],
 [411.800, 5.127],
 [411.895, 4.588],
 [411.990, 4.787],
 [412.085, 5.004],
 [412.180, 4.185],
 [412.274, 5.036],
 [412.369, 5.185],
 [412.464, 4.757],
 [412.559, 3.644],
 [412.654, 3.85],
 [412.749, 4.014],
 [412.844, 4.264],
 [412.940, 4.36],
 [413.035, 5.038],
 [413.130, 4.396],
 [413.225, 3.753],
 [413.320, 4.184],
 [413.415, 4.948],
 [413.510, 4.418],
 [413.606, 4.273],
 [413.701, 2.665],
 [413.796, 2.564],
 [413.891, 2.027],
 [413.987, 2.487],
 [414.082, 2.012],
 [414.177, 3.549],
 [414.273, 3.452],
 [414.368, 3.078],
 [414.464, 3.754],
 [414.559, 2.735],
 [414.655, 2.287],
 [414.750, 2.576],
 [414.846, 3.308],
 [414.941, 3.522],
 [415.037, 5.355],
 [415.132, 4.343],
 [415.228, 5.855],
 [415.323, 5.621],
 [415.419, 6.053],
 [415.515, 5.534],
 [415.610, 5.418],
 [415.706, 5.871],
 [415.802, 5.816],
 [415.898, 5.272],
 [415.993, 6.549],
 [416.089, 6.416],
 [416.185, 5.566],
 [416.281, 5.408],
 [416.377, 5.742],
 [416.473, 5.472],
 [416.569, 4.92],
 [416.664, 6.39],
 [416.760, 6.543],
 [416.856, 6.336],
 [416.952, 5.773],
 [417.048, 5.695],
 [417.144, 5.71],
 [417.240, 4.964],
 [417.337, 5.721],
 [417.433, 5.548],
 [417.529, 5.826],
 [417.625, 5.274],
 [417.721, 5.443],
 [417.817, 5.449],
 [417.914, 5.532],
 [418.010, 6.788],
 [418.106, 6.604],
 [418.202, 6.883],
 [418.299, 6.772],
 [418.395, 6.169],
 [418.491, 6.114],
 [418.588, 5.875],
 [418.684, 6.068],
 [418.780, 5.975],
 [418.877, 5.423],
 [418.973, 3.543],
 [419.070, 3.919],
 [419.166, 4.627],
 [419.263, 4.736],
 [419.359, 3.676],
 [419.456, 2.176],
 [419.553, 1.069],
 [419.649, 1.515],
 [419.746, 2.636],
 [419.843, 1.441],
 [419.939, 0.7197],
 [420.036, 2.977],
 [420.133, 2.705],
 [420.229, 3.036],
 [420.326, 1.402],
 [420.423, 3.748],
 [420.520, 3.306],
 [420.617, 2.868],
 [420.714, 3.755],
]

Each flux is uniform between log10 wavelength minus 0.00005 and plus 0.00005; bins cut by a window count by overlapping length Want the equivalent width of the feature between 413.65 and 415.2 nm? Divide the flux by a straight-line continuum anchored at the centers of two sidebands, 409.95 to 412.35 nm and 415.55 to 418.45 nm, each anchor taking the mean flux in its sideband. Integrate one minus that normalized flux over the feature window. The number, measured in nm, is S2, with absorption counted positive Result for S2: 0.64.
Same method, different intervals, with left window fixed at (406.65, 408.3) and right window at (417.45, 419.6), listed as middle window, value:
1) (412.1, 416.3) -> 0.71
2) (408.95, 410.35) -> 0.16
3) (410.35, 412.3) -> 0.15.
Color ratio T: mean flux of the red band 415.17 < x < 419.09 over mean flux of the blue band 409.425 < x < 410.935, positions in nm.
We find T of 1.27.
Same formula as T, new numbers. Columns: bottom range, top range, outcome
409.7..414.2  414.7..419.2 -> 1.27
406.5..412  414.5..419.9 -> 1.03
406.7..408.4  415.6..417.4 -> 1.12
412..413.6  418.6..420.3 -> 0.75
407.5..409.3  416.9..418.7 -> 1.16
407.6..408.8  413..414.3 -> 0.68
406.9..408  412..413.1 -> 0.89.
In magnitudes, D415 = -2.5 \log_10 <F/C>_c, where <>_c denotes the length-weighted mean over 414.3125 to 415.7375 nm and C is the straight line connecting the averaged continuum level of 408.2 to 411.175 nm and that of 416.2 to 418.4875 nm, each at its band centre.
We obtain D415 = 0.27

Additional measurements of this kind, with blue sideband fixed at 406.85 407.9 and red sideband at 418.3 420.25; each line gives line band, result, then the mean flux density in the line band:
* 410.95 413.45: -0.03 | 4.65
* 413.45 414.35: 0.38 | 3.08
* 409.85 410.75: 0.06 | 4.49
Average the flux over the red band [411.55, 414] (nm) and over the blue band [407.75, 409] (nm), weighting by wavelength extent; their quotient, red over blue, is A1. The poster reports 0.8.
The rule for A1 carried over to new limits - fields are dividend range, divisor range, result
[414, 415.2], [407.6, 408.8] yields 0.65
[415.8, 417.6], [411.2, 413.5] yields 1.28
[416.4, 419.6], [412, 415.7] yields 1.32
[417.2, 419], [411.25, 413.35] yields 1.31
